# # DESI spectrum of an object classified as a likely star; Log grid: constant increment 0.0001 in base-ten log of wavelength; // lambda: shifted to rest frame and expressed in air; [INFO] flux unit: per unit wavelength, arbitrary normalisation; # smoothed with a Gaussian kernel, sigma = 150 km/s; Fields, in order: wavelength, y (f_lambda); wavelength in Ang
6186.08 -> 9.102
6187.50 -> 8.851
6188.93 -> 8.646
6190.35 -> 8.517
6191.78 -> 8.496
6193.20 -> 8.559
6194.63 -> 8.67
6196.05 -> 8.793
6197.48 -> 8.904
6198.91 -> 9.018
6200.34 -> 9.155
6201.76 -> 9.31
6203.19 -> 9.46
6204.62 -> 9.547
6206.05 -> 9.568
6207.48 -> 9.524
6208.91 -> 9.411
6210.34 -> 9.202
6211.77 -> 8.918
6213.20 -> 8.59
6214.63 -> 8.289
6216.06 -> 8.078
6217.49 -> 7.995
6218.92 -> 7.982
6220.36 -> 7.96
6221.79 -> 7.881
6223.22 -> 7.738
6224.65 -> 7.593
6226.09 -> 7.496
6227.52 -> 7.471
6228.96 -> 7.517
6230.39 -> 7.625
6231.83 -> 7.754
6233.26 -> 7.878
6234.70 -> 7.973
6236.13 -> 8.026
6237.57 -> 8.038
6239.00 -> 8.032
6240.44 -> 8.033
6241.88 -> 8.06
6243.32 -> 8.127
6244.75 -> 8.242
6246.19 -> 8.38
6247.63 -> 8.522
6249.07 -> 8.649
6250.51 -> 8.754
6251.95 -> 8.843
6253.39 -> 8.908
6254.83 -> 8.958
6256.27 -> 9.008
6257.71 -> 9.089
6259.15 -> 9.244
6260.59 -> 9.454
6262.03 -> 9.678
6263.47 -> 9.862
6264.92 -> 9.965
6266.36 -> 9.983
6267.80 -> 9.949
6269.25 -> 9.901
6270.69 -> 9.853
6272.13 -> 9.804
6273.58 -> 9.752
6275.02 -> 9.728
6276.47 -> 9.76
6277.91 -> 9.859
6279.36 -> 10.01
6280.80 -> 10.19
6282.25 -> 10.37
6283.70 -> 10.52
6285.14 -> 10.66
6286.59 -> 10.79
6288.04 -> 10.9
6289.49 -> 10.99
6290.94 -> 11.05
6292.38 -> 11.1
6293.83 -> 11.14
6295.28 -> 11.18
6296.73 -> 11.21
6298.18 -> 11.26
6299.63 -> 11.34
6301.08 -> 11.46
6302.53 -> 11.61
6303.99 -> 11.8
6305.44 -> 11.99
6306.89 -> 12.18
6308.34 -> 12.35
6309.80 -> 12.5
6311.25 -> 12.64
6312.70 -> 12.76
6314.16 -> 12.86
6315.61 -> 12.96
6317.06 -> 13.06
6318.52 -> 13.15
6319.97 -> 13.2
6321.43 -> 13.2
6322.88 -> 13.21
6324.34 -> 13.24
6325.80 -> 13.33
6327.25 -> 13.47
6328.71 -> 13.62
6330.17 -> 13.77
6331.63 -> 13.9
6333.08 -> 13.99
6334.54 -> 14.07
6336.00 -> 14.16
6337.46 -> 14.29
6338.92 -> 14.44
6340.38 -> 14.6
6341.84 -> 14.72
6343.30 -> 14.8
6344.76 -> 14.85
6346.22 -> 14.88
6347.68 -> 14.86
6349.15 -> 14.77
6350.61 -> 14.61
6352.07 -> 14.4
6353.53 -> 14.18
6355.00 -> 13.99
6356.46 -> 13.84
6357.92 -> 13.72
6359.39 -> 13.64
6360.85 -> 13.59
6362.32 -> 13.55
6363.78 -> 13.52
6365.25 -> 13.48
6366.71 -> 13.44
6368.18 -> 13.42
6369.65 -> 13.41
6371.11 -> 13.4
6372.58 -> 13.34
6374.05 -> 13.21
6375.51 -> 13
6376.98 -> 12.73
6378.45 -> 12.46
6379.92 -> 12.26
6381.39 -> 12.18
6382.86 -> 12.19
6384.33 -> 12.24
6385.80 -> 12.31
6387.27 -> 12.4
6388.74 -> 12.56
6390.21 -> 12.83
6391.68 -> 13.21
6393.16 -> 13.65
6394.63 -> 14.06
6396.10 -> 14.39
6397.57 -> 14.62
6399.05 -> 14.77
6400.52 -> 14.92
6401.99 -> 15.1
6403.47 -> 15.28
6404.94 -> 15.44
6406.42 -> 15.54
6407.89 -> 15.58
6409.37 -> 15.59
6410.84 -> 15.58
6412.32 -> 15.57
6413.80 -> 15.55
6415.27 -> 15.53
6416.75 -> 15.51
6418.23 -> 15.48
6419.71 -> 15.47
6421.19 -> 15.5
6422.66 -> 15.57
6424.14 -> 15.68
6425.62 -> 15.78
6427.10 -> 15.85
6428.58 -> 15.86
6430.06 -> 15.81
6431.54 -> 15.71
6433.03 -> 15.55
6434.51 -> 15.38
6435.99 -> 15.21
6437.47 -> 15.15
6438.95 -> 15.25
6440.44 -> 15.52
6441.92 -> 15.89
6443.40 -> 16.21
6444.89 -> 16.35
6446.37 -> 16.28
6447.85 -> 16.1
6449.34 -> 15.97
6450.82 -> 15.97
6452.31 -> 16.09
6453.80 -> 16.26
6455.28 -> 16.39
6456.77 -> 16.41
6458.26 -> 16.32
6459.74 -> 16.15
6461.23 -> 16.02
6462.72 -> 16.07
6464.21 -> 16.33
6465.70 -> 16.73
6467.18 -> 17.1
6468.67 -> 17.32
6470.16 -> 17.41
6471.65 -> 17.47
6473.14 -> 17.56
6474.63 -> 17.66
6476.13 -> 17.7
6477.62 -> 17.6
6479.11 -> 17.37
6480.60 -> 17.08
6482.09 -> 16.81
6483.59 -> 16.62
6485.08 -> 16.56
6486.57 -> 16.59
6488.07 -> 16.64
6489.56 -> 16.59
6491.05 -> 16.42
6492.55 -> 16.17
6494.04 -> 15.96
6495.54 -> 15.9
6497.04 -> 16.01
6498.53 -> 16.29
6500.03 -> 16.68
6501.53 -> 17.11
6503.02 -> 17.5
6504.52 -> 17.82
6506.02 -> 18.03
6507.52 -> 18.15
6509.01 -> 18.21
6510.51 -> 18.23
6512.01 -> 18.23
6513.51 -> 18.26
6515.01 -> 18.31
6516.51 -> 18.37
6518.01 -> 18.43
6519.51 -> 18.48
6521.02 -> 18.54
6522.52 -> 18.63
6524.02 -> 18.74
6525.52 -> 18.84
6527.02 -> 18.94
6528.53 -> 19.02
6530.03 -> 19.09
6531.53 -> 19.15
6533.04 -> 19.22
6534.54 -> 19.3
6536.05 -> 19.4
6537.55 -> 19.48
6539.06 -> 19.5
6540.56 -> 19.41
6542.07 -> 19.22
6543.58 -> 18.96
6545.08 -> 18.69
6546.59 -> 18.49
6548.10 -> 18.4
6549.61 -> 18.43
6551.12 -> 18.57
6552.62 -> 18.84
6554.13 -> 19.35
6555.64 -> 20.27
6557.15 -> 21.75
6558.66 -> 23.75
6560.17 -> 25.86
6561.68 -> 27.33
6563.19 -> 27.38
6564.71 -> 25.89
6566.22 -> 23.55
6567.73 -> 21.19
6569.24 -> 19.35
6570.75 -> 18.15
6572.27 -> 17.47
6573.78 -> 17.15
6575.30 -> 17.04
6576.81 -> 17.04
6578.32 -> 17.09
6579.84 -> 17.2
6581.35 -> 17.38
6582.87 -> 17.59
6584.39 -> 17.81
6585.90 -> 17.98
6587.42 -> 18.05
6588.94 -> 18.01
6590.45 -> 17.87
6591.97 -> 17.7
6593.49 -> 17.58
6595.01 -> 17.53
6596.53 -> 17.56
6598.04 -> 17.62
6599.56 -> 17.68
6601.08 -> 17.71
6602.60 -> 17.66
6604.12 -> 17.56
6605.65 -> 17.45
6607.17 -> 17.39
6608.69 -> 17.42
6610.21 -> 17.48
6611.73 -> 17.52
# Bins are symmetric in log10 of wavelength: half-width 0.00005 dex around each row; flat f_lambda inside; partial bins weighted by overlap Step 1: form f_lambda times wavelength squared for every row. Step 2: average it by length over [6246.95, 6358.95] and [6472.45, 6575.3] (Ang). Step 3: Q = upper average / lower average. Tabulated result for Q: 1.70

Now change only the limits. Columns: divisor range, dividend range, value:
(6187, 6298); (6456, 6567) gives 2.21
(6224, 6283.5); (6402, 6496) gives 1.93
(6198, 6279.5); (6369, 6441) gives 1.74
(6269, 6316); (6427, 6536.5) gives 1.63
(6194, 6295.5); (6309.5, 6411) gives 1.57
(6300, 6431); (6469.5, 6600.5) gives 1.40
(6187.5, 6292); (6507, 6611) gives 2.33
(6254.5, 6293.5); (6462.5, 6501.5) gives 1.79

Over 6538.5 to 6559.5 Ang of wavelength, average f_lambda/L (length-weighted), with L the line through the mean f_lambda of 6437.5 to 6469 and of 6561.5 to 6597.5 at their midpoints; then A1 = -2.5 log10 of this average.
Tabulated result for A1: -0.07 mag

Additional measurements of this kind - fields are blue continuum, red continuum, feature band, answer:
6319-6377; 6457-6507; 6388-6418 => 0.02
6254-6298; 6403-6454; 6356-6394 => 0.05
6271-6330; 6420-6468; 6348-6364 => -0.06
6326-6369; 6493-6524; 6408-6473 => 0.01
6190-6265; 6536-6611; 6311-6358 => -0.17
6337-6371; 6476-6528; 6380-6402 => 0.12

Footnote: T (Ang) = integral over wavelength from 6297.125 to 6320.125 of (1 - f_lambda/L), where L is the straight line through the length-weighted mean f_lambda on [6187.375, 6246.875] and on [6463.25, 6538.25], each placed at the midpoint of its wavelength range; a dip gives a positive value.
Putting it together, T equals -1.8 Ang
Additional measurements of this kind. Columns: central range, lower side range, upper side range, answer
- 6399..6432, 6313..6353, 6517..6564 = 1.6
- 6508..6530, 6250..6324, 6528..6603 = -0.8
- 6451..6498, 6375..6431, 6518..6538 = 0.9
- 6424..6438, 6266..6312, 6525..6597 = -0.2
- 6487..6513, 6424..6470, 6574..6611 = -0.7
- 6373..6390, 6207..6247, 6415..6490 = 1.5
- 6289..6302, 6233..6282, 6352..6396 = -1.0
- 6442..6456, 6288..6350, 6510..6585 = 0.4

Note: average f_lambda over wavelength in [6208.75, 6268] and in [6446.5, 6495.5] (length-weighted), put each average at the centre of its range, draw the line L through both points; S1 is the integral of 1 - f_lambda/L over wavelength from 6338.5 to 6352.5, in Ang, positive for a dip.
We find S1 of -2.8 Ang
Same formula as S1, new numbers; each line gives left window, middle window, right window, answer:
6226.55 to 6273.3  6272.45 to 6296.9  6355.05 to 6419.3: -1.1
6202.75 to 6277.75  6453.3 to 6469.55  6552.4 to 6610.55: -1.0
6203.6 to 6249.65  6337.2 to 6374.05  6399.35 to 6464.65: -3.2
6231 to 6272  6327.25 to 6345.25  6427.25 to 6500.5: -3.6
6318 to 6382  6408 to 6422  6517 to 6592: 0.0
